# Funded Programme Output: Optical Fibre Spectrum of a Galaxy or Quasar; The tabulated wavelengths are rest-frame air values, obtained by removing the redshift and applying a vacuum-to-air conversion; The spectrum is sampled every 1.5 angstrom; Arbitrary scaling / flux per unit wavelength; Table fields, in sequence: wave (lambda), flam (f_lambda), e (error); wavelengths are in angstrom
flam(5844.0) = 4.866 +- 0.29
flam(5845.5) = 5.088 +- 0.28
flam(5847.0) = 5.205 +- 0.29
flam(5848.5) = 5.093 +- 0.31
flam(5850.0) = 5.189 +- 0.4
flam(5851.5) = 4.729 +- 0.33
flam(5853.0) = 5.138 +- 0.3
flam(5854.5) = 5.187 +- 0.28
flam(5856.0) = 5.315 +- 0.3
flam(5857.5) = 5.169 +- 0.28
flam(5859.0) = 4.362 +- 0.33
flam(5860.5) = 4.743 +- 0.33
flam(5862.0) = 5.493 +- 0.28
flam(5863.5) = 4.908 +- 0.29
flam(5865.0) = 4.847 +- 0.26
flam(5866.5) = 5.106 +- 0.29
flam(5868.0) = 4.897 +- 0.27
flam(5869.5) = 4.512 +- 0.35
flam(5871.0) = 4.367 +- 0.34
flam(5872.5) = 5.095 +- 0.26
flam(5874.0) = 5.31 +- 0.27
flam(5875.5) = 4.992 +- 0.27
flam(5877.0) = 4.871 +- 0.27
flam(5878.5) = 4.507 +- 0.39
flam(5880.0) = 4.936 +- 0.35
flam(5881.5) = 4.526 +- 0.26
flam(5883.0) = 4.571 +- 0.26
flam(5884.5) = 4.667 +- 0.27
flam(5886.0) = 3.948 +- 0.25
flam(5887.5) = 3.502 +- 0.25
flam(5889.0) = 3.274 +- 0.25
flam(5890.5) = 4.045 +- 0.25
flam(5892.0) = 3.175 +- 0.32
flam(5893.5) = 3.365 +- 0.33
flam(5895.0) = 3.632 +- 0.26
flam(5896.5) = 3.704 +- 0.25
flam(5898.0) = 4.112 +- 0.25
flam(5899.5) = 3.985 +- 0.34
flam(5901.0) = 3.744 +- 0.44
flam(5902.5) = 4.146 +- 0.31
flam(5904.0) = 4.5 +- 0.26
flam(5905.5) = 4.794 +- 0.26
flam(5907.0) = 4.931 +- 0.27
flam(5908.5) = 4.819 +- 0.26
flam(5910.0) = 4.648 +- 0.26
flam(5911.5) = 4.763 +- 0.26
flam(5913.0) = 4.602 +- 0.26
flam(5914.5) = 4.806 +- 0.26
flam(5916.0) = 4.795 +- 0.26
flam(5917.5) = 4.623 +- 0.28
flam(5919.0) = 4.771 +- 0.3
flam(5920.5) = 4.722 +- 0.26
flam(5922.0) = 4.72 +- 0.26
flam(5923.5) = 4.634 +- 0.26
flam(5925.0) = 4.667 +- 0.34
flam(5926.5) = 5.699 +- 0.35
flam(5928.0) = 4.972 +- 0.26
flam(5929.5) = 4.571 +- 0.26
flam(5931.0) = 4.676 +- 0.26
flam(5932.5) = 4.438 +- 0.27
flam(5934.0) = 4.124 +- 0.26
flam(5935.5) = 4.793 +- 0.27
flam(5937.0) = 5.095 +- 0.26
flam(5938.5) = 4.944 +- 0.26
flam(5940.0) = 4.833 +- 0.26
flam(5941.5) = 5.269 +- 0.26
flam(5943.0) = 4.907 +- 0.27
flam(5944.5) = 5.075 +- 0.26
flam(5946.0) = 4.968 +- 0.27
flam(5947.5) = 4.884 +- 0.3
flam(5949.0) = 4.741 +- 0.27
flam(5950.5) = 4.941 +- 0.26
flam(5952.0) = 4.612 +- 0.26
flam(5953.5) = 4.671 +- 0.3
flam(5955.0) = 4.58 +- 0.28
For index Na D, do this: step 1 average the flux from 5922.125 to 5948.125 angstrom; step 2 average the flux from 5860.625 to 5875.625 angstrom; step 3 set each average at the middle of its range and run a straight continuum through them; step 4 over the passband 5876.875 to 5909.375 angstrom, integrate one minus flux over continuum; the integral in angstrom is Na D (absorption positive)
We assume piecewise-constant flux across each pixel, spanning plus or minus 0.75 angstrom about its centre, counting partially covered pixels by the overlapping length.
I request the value 5.0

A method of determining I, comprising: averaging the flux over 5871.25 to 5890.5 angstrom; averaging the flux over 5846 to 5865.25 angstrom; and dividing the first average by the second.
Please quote 0.89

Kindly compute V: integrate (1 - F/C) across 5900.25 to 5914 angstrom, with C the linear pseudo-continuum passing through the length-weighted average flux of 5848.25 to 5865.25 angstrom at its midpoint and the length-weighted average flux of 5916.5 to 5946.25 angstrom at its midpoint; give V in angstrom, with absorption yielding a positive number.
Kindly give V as 0.9 angstrom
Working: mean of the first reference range 5.02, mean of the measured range 4.55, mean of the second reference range 4.82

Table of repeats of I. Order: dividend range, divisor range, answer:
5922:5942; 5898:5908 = 1.11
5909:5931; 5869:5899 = 1.12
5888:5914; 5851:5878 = 0.84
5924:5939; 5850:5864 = 0.96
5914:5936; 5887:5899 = 1.31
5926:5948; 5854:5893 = 1.06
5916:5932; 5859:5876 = 0.98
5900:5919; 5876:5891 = 1.07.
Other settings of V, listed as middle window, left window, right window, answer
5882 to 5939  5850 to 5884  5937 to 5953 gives 5.7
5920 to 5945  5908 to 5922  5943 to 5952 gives -0.1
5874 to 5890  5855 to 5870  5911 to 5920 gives 1.5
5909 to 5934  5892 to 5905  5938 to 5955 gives -2.2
